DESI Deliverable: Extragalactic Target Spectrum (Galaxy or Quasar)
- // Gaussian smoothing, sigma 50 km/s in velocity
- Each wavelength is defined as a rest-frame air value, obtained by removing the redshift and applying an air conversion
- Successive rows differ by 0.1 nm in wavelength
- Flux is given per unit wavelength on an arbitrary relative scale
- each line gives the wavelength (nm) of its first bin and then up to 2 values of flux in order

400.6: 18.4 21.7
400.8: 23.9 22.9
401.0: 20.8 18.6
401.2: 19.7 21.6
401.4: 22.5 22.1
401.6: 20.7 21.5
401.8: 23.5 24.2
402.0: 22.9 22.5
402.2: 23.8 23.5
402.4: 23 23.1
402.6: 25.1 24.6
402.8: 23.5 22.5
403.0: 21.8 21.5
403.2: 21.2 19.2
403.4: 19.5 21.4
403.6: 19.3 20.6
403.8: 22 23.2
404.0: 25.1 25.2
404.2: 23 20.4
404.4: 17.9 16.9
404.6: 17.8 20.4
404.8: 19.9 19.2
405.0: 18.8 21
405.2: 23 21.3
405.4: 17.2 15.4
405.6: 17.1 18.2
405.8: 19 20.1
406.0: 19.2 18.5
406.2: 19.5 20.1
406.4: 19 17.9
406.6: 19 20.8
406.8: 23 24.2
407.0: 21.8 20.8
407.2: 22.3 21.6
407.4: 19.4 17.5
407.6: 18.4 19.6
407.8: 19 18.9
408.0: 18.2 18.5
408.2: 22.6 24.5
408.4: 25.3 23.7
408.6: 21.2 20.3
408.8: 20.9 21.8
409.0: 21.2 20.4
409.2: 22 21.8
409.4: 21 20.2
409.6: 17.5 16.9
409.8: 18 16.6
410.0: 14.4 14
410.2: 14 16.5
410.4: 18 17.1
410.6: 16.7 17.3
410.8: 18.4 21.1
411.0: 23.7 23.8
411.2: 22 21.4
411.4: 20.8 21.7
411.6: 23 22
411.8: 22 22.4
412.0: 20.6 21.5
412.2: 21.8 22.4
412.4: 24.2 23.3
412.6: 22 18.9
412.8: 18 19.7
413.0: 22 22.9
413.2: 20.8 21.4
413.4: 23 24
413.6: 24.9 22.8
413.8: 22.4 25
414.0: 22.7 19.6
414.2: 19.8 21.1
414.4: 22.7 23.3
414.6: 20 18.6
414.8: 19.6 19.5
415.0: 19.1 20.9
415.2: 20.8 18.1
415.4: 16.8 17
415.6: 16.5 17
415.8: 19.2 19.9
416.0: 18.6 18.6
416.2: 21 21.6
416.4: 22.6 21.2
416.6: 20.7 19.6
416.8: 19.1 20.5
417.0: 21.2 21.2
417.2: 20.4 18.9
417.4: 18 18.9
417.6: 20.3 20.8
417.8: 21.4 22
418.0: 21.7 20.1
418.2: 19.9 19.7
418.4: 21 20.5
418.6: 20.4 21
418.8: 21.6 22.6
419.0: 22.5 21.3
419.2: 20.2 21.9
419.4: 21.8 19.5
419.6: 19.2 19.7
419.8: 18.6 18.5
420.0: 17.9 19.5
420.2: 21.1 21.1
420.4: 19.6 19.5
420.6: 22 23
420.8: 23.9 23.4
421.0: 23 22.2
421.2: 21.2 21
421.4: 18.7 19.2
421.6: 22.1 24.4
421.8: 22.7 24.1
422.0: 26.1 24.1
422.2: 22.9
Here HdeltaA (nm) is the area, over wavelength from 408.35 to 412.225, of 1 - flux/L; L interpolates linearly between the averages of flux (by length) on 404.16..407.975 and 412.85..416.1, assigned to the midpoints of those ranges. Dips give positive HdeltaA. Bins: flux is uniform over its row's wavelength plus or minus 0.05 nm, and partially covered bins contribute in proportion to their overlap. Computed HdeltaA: 0.01 nm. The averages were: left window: 19.6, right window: 20.6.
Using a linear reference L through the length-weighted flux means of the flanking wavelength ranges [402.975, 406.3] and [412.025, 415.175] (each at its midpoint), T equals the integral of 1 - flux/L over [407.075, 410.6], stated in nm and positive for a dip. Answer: 0.21 nm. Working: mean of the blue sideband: 20.1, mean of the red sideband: 21.5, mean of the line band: 19.5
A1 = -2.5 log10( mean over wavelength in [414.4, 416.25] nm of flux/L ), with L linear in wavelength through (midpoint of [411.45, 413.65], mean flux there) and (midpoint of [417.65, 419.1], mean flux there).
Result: 0.12 mag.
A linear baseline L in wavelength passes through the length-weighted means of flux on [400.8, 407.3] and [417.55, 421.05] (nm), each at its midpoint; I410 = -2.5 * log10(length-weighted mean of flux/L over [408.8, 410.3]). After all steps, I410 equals 0.13 mag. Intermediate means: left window 21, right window 20.9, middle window 18.6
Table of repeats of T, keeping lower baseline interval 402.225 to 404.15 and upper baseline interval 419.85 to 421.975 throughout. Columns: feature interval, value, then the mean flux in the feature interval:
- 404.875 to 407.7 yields 0.31 nm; 19.8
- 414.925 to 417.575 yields 0.26 nm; 19.5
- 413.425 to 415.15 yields 0.02 nm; 21.6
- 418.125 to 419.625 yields 0.04 nm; 20.9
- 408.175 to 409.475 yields 0.00 nm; 22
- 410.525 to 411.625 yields 0.06 nm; 20.8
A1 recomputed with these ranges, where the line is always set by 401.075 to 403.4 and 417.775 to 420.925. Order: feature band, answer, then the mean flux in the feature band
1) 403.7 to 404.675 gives 0.04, 21.2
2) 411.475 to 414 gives -0.04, 22.1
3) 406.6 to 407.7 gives 0.05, 20.8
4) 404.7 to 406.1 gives 0.15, 19.2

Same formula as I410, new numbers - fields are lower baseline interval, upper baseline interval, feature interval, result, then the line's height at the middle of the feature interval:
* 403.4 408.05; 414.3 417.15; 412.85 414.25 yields -0.12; 19.9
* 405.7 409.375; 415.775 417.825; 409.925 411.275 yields 0.12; 20.4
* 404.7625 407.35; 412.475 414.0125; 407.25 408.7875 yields 0.00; 20.5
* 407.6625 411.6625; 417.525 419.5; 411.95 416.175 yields -0.02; 20.4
